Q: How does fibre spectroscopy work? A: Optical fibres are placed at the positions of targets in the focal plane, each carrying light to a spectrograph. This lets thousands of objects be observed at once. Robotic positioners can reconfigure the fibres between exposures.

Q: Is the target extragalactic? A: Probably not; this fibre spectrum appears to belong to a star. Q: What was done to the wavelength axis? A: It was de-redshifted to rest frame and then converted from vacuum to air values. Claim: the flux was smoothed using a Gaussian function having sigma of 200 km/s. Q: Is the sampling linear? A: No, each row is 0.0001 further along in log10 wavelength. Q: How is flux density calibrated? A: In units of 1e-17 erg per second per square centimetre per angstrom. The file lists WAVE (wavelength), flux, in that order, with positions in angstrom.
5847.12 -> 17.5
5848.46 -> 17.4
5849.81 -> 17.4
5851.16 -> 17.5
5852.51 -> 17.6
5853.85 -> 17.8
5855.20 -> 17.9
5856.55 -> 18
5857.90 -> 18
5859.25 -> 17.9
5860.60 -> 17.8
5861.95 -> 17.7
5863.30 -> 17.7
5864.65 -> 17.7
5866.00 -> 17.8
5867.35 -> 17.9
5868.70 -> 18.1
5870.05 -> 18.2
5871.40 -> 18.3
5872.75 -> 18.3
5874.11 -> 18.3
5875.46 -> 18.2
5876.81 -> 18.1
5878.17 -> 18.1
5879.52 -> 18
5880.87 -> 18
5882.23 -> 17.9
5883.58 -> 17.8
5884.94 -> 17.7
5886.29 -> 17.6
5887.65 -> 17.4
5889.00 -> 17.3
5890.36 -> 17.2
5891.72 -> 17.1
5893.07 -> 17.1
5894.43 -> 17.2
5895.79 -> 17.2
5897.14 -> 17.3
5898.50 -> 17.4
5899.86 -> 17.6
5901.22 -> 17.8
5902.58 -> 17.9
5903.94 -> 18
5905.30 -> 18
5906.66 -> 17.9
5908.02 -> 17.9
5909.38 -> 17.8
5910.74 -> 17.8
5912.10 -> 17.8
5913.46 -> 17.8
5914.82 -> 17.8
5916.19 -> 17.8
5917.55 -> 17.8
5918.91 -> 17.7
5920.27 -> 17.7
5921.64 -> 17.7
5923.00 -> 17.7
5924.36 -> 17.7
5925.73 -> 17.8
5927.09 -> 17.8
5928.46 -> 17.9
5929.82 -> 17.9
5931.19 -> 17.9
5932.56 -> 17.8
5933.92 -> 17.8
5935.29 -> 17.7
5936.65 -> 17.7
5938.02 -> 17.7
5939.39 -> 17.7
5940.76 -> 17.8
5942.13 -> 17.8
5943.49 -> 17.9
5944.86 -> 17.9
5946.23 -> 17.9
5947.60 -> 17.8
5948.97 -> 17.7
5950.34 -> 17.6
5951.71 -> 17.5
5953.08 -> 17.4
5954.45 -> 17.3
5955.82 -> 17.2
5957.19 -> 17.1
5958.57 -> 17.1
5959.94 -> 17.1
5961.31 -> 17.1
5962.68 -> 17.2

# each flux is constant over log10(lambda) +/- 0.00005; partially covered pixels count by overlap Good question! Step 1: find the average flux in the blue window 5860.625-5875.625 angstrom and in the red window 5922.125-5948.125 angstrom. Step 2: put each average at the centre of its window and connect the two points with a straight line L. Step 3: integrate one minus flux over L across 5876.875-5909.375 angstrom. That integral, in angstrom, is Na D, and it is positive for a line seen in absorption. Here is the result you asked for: 0.5 angstrom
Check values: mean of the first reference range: 18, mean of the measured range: 17.6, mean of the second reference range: 17.8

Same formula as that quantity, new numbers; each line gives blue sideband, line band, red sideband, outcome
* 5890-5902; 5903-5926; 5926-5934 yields -0.3 angstrom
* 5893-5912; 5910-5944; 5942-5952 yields -0.1 angstrom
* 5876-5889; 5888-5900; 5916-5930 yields 0.4 angstrom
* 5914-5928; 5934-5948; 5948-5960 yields -0.2 angstrom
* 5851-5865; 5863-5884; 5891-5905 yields -0.4 angstrom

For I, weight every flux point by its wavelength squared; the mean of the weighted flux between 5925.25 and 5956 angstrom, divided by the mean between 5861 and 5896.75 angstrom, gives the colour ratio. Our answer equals 1.02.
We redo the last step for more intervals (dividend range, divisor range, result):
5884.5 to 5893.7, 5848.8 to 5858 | 0.99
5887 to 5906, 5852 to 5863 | 0.99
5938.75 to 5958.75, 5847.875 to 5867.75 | 1.02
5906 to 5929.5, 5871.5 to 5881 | 0.99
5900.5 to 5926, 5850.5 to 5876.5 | 1.01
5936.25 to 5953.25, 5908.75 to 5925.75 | 1.01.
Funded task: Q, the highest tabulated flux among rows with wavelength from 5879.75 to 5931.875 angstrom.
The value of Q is 18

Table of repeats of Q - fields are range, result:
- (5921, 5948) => 17.9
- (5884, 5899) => 17.7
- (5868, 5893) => 18.3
